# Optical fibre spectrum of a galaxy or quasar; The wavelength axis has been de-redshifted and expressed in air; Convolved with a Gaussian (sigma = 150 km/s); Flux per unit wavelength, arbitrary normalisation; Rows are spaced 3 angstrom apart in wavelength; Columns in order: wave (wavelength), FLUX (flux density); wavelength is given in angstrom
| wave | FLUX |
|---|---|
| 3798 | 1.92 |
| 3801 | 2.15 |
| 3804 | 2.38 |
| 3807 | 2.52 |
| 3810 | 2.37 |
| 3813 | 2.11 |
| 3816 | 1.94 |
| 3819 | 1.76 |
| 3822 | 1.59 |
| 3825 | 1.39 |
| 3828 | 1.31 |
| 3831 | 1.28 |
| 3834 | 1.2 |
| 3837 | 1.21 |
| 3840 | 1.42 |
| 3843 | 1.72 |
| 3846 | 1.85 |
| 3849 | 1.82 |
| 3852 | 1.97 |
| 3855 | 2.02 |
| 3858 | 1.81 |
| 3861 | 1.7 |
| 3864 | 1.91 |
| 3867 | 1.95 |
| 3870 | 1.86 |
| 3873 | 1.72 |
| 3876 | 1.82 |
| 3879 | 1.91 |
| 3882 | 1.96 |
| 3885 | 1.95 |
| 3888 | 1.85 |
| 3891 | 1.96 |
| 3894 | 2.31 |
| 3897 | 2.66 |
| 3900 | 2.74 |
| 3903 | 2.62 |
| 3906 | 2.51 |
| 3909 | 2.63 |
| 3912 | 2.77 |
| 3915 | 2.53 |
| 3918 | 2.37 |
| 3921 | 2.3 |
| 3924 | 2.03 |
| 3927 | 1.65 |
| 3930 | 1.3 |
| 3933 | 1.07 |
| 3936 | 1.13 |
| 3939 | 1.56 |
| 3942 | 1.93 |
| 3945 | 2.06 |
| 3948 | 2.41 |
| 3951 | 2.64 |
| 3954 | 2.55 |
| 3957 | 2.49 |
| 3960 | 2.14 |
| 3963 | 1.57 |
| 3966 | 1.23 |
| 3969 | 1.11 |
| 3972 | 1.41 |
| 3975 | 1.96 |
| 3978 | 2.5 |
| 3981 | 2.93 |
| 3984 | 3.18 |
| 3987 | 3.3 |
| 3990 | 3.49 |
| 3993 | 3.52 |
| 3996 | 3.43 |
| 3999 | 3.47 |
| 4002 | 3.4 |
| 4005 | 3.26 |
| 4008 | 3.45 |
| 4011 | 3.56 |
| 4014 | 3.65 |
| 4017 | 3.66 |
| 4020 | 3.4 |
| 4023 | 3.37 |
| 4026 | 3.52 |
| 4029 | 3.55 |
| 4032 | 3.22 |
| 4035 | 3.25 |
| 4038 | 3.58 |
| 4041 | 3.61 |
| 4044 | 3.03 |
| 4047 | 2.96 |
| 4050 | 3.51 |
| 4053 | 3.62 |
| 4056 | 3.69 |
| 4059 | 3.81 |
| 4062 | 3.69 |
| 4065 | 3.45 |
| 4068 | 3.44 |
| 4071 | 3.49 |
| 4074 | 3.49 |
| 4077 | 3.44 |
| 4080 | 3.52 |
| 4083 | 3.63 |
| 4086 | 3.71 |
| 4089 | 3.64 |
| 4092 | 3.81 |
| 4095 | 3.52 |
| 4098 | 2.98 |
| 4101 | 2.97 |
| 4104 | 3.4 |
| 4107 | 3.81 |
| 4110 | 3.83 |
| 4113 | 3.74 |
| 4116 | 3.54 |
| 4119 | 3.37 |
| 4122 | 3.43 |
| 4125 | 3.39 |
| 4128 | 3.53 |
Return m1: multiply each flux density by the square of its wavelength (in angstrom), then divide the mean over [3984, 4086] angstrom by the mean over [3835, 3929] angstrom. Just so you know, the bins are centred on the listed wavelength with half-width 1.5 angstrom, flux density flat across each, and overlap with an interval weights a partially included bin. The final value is 1.83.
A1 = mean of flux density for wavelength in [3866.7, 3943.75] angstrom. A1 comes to 2.04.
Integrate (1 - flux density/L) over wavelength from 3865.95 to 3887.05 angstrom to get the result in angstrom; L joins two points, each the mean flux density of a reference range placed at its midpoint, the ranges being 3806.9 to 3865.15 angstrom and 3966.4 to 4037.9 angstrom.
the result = 1.83 angstrom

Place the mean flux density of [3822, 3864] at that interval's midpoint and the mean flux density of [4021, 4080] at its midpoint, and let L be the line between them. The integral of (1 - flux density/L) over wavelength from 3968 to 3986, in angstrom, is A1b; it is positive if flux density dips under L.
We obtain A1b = 3.7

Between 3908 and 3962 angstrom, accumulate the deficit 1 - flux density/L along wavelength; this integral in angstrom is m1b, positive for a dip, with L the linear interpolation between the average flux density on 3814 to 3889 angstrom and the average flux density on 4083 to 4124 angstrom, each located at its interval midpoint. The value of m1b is 5.4 angstrom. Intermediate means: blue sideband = 1.72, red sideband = 3.52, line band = 2.08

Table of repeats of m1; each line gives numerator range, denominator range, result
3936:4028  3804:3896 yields 1.60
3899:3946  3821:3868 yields 1.32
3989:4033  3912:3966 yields 1.81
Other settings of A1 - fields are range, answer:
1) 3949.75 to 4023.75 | 2.82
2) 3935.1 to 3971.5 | 1.9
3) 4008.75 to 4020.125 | 3.58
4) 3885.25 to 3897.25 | 2.12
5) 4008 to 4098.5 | 3.5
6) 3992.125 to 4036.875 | 3.45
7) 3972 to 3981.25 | 2.23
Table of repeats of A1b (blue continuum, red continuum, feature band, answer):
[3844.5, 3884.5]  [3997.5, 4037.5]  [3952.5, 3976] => 8.8 angstrom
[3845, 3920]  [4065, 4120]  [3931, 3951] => 6.1 angstrom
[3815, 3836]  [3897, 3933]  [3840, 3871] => -1.7 angstrom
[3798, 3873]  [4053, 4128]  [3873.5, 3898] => 1.4 angstrom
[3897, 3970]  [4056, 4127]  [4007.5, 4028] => -4.8 angstrom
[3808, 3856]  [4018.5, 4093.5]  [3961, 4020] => 2.9 angstrom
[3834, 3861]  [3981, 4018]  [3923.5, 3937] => 6.3 angstrom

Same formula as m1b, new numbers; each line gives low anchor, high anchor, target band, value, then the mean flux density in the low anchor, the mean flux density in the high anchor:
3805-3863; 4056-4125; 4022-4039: -1.6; 1.74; 3.53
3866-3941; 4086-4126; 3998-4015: -4.1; 2.05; 3.5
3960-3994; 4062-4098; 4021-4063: -4.8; 2.35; 3.54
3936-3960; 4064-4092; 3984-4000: -4.8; 2.16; 3.55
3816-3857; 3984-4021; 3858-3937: 7.2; 1.6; 3.46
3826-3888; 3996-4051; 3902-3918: -2.3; 1.72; 3.41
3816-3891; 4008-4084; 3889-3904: -2.2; 1.72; 3.48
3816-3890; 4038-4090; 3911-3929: 0.3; 1.71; 3.51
